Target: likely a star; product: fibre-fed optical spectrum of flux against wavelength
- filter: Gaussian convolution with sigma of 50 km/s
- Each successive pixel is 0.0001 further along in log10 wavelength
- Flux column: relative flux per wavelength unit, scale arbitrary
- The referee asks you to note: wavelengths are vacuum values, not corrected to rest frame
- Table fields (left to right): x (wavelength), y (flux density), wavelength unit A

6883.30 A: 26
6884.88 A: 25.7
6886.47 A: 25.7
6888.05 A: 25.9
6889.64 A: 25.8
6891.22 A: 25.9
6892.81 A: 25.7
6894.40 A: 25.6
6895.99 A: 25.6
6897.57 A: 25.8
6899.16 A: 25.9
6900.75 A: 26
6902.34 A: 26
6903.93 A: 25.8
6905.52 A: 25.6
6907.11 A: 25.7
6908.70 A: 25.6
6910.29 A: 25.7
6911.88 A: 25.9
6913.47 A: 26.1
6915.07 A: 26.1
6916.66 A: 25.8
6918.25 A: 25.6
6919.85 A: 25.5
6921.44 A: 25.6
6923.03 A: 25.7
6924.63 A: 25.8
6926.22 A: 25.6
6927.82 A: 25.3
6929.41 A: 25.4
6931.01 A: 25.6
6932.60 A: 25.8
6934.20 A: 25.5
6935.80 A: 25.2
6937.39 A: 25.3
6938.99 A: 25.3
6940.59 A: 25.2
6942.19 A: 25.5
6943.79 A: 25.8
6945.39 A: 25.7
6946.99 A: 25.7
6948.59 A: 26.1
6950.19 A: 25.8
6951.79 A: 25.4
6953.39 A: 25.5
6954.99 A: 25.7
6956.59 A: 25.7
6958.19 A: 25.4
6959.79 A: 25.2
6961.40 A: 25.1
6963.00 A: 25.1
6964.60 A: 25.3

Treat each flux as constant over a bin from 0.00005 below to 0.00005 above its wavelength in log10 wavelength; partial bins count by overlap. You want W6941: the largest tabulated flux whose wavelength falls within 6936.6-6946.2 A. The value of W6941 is 25.8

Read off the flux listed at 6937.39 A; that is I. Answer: 25.3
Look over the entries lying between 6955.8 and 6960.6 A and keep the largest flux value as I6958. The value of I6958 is 25.7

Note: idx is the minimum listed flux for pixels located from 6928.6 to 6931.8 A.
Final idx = 25.4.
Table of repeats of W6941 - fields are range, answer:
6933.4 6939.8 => 25.5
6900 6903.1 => 26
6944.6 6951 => 26.1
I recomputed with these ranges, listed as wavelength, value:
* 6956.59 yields 25.7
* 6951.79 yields 25.4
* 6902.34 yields 26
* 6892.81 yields 25.7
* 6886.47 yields 25.7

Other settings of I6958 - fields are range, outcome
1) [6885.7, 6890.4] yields 25.9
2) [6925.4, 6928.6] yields 25.6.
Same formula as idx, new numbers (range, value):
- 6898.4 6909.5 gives 25.6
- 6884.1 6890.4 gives 25.7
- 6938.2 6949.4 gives 25.2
